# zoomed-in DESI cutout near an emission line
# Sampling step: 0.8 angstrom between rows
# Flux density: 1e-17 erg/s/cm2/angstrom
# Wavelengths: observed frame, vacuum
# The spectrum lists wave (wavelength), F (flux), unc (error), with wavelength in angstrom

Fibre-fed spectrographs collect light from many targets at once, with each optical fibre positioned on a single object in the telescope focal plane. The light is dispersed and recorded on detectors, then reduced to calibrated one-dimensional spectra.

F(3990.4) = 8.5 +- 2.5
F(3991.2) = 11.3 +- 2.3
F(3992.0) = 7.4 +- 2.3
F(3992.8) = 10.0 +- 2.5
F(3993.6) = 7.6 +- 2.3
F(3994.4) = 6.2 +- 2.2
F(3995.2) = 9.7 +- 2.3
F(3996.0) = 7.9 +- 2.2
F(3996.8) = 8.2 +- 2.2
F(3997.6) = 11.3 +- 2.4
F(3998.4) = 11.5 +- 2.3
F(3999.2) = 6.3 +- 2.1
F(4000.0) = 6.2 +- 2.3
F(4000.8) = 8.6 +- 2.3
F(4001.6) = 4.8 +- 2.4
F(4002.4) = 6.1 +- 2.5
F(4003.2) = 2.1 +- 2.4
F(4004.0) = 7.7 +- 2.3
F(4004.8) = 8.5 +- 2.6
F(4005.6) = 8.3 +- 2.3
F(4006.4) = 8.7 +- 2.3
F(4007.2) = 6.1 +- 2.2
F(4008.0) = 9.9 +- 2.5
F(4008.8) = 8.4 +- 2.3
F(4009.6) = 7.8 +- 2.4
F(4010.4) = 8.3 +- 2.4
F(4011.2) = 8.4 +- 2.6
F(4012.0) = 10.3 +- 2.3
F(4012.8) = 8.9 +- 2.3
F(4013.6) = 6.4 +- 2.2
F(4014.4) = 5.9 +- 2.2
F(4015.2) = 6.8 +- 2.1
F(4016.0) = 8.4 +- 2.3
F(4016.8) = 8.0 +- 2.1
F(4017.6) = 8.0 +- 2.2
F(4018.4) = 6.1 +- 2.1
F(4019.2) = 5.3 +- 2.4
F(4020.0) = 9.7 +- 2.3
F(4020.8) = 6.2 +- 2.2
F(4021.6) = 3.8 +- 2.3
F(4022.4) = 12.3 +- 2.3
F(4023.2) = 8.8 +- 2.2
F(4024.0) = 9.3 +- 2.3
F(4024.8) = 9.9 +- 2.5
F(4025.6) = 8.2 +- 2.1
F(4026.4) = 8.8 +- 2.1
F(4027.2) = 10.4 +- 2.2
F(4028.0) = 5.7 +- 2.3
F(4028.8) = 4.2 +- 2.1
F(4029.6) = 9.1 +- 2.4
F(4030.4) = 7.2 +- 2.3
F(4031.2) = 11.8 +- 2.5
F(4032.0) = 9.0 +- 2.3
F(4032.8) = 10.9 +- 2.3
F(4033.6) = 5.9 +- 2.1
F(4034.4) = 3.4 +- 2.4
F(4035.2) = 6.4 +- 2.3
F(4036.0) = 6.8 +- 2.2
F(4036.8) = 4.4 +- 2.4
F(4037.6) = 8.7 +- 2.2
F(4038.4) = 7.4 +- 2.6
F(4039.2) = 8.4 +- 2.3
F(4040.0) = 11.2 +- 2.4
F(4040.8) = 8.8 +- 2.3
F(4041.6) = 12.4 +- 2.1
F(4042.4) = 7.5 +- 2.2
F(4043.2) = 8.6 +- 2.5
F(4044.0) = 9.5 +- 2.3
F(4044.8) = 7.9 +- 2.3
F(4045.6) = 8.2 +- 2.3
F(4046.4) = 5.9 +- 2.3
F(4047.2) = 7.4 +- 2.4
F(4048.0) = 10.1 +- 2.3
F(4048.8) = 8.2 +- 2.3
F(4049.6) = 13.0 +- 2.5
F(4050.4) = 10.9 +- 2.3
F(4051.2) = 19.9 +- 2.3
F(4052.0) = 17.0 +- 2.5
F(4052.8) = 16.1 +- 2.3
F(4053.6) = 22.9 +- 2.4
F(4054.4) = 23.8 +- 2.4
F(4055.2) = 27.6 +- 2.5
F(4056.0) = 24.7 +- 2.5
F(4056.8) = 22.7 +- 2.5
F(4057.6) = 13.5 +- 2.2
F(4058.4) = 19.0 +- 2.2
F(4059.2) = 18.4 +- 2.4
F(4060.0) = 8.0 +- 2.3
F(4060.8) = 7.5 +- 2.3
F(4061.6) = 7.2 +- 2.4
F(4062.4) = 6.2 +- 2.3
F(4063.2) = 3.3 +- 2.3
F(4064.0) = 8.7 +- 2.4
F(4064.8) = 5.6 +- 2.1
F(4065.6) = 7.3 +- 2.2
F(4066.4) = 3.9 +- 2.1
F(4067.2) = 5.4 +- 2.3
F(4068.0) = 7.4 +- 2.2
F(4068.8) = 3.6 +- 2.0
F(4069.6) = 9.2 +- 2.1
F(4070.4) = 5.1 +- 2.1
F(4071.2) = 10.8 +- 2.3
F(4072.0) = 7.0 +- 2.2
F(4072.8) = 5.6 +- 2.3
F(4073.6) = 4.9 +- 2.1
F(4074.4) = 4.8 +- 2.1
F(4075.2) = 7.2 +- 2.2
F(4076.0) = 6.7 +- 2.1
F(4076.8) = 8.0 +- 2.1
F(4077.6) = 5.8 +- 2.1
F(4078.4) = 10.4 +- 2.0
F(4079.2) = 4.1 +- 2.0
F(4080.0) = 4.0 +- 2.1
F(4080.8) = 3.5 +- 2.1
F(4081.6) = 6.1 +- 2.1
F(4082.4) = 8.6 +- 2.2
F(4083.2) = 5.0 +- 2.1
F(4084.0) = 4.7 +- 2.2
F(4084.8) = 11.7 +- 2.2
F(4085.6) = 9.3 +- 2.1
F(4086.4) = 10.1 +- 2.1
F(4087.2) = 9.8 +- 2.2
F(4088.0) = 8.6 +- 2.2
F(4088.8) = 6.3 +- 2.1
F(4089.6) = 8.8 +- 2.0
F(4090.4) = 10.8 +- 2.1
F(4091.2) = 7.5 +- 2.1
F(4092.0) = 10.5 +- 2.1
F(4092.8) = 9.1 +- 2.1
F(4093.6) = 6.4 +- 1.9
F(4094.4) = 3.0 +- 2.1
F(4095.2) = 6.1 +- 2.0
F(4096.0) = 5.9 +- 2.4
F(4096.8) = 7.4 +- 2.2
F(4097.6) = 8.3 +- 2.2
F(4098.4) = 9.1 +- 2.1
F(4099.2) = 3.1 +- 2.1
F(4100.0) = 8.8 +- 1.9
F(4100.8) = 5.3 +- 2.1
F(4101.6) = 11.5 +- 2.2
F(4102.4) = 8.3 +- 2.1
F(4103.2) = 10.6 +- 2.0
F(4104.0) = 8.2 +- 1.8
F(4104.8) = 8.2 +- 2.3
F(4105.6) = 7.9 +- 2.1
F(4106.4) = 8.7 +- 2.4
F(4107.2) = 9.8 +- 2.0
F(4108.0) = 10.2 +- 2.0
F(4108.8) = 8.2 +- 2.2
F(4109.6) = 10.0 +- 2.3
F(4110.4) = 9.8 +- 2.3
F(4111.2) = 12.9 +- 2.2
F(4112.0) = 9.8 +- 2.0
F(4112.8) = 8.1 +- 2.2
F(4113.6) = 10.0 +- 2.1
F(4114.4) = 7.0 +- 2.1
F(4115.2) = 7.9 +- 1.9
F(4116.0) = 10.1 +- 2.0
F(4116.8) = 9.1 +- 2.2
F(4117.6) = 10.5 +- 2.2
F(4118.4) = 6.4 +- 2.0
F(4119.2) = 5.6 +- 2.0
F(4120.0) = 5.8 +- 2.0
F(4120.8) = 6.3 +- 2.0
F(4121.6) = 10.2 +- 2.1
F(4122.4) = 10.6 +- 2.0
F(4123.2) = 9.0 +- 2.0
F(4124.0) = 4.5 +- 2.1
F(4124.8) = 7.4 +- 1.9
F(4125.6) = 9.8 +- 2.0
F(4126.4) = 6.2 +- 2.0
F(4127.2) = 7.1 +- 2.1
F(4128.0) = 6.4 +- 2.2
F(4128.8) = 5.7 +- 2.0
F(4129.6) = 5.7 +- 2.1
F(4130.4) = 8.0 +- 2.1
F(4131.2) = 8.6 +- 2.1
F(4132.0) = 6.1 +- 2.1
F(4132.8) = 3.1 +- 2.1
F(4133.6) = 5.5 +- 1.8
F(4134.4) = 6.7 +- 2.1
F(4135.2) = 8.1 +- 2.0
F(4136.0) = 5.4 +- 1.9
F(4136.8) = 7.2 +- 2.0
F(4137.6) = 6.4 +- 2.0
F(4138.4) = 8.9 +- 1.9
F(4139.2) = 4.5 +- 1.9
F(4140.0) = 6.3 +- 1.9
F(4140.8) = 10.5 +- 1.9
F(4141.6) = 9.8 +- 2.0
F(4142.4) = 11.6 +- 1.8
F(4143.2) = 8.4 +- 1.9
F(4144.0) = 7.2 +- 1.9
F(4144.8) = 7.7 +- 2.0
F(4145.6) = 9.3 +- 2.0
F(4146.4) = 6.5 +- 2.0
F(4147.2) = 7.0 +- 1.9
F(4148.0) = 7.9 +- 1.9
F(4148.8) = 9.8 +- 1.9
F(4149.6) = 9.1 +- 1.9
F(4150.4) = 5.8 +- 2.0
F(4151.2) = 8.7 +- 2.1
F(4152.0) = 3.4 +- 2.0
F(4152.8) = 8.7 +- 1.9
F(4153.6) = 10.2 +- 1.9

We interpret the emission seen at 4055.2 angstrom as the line [O II] 3727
